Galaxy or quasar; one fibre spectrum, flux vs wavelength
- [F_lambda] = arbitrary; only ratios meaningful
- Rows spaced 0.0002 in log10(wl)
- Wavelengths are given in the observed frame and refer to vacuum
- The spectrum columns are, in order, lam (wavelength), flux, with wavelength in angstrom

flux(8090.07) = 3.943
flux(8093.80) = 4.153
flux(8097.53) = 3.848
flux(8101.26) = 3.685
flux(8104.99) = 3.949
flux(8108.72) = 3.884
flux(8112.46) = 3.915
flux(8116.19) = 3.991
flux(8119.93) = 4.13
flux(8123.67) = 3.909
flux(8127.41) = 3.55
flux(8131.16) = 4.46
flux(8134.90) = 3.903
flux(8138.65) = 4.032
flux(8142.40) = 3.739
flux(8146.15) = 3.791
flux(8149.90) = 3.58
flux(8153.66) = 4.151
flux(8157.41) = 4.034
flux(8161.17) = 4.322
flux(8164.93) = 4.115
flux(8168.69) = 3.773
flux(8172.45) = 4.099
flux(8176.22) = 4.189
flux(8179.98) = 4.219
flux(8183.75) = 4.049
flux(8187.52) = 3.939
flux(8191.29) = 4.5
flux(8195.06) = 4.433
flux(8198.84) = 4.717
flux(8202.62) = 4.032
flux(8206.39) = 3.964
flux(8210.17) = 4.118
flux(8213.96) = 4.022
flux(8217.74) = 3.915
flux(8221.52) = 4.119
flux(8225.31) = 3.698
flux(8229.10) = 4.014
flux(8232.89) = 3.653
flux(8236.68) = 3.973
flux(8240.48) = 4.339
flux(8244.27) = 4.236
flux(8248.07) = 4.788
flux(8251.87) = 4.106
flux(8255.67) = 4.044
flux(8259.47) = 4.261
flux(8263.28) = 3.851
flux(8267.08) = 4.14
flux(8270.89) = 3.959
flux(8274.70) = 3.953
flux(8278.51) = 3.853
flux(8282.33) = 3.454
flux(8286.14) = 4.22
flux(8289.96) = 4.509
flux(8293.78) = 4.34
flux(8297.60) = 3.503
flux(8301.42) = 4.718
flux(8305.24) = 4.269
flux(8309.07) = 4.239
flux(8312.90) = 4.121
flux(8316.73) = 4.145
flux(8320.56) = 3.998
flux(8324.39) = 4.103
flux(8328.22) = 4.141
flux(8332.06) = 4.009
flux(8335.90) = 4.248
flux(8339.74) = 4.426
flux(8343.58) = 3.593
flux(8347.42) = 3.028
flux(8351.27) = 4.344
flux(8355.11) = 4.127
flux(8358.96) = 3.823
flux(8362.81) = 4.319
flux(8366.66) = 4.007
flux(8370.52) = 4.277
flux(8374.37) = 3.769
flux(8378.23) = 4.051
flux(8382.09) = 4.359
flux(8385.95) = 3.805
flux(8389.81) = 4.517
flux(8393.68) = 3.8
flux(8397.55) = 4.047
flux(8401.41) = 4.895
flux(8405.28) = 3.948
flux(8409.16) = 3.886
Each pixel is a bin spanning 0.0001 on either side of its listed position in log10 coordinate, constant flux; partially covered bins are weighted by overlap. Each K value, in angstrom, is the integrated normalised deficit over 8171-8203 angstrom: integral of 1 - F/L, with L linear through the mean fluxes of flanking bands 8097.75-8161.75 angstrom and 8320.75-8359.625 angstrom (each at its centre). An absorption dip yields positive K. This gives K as -2.5 angstrom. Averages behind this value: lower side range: 3.93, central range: 4.25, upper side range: 3.99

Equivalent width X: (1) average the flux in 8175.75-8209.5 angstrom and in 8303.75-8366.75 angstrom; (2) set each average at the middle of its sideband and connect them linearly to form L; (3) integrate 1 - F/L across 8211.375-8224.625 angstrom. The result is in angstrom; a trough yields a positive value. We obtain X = 0.6 angstrom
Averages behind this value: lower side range 4.23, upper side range 4.06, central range 3.99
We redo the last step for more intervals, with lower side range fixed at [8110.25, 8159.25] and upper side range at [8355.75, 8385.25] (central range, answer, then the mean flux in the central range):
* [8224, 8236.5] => 0.55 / 3.82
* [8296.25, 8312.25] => -0.65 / 4.2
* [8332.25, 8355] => 0.62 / 3.95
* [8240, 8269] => -1.50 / 4.22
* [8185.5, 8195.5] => -0.75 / 4.27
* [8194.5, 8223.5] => -1.24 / 4.15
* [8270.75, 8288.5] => 0.56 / 3.9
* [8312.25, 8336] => -0.29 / 4.1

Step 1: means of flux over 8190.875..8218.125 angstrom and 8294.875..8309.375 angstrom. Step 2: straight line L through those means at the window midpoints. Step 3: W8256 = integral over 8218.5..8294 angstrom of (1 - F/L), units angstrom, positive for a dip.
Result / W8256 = 2.4 angstrom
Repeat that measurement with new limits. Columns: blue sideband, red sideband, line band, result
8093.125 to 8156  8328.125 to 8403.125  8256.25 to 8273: -0.17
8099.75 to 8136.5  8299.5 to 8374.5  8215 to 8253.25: -0.58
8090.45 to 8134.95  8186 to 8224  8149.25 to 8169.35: 0.13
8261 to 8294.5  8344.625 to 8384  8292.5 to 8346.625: -1.28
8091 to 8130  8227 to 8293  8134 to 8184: -0.41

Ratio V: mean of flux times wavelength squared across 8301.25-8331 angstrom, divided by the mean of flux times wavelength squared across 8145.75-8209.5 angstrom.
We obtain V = 1.0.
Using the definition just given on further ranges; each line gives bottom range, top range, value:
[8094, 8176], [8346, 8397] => 1.08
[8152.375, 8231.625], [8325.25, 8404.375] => 1.03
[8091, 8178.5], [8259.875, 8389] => 1.07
